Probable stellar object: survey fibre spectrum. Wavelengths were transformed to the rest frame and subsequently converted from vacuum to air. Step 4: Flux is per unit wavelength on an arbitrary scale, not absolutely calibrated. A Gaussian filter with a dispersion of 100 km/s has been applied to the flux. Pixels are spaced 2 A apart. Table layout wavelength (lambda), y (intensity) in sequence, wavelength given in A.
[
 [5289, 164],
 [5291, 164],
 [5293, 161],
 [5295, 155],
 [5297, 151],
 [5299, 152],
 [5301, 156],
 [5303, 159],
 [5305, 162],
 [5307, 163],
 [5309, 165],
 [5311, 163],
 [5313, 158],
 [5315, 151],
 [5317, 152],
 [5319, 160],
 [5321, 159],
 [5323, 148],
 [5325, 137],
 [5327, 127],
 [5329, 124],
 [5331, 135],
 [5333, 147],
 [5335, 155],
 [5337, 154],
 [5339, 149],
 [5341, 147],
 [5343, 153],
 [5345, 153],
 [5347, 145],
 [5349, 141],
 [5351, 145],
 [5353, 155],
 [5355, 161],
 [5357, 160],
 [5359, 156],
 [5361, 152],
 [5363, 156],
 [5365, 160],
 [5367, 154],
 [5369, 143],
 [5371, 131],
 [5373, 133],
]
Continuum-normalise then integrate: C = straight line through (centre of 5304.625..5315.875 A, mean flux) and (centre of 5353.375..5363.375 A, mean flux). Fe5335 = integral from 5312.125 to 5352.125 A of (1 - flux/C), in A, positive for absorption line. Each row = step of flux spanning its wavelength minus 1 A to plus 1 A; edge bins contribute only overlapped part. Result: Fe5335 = 3.0 A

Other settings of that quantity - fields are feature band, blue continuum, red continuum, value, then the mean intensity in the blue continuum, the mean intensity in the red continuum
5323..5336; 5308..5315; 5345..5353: 1.3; 160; 146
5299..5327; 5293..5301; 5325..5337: -1.6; 154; 139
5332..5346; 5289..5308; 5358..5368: 0.5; 158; 156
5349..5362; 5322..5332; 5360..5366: -0.2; 134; 156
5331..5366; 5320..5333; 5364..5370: -1.3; 139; 152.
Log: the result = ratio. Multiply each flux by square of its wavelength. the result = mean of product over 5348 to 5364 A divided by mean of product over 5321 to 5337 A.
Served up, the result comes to 1.1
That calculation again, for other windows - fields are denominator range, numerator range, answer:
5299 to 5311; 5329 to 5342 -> 0.92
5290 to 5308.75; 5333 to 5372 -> 0.97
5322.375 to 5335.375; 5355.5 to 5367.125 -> 1.15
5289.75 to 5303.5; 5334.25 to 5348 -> 0.98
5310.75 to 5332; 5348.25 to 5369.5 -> 1.06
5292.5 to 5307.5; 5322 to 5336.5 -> 0.90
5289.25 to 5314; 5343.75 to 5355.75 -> 0.96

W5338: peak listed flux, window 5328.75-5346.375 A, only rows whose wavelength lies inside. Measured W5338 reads 155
